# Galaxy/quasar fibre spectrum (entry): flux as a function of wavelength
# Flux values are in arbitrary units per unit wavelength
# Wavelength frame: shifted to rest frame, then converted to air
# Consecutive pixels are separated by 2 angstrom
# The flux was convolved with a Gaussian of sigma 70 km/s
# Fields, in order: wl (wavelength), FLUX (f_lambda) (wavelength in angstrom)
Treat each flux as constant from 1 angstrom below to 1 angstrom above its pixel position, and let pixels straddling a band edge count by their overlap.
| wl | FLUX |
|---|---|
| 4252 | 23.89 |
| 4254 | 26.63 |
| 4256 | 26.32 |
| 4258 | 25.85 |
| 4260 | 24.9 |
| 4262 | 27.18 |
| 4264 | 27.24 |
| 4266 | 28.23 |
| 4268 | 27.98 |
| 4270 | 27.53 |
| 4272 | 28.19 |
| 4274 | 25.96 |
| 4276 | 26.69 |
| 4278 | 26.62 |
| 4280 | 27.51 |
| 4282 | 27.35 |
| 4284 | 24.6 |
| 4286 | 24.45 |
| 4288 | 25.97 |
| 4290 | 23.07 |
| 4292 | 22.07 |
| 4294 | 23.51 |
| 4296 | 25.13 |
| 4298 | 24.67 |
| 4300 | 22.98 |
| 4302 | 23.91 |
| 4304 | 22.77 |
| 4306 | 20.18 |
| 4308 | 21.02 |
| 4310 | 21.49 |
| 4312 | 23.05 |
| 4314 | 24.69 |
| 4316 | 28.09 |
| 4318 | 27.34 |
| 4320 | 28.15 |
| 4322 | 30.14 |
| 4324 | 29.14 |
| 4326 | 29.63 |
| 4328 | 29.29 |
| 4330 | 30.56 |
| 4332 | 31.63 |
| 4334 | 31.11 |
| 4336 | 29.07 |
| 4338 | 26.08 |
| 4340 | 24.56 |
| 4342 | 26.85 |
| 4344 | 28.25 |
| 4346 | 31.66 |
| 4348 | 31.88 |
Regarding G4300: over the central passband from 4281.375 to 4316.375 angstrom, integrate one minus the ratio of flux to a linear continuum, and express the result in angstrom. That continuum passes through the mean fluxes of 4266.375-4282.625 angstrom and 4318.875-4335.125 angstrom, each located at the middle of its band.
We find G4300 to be 5.8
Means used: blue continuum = 27.3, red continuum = 29.9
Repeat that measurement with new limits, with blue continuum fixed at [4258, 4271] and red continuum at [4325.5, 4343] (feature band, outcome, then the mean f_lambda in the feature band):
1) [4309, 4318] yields 1.1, 24.7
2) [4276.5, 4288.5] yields 0.6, 26.1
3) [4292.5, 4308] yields 2.7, 23.1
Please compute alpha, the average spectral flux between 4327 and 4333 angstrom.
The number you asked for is 30.5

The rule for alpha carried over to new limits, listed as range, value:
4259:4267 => 26.9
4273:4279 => 26.4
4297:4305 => 23.6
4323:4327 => 29.4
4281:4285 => 26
